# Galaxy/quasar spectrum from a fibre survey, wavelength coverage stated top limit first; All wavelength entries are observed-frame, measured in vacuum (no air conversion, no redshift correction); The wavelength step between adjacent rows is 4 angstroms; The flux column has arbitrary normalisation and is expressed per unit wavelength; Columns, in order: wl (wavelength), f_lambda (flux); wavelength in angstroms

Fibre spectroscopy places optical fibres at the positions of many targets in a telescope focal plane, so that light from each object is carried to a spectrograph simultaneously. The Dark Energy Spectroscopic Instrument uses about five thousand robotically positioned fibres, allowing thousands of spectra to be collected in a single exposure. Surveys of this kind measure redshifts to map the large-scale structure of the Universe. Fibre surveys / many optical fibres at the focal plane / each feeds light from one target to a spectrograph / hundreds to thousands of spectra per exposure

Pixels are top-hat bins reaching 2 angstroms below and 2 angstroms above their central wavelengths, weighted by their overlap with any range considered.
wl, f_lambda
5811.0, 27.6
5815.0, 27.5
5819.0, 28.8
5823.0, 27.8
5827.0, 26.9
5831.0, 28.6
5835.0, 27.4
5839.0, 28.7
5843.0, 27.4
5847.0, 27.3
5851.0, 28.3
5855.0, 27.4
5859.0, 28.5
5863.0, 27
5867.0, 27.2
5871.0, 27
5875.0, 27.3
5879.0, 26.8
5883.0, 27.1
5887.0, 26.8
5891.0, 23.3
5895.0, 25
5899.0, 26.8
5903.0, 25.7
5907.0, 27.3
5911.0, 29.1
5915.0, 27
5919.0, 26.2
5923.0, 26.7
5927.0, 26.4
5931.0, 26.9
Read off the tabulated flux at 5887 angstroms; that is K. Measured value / 26.8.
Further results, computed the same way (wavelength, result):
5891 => 23.3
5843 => 27.4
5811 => 27.6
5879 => 26.8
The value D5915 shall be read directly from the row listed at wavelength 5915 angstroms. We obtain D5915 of 27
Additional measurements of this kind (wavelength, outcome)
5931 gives 26.9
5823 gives 27.8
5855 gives 27.4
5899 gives 26.8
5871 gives 27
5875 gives 27.3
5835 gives 27.4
